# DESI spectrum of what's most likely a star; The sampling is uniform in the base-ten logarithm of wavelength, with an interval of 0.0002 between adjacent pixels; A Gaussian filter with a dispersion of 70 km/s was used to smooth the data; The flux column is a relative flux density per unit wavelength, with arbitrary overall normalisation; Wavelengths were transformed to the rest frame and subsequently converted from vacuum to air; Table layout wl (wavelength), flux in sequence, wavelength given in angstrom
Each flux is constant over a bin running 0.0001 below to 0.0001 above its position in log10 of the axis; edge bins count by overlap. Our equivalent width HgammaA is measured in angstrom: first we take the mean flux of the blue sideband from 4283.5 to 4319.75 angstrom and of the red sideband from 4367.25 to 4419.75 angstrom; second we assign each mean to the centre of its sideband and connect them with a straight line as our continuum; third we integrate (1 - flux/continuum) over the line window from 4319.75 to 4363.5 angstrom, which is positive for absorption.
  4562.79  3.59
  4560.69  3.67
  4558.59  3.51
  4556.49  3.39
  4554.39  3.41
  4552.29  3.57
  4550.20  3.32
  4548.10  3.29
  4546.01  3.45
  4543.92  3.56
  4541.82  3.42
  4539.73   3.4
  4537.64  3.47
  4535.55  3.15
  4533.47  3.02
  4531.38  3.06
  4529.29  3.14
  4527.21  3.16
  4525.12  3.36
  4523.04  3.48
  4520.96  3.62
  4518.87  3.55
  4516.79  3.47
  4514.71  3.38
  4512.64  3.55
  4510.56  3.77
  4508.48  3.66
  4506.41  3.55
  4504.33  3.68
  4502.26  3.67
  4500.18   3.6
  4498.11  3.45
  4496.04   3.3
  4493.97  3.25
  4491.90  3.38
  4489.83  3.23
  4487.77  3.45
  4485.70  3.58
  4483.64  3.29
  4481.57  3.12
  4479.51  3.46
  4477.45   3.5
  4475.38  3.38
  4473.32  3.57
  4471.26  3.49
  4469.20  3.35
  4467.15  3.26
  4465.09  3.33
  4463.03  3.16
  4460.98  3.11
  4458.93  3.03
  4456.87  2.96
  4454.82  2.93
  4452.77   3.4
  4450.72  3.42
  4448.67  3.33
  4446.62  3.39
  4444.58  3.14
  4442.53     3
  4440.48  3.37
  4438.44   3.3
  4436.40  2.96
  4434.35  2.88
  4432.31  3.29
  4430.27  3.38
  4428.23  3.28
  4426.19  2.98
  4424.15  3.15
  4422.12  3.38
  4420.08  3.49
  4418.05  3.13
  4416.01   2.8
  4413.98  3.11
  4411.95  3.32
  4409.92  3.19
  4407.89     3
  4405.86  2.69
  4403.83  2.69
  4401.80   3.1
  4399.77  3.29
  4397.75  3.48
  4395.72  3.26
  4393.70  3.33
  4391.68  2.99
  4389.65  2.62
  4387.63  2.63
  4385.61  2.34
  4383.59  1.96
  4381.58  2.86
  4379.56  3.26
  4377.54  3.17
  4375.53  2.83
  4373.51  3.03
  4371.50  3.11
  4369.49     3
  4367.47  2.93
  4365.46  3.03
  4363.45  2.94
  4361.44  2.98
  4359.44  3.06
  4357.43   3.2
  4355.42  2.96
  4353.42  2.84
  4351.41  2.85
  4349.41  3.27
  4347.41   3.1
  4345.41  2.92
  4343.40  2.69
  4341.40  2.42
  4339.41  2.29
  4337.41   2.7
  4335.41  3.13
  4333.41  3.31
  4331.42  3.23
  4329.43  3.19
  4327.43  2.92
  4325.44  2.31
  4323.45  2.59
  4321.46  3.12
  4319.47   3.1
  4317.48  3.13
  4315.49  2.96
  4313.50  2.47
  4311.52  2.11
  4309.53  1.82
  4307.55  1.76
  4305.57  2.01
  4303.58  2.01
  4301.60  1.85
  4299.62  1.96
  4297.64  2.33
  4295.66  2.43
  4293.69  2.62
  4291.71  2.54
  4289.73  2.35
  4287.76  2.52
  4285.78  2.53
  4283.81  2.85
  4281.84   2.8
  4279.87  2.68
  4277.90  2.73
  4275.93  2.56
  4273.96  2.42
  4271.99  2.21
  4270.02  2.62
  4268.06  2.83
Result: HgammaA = -4.7 angstrom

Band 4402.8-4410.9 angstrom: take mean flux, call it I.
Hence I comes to 2.89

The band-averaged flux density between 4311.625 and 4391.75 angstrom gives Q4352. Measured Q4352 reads 2.88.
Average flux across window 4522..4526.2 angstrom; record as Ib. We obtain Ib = 3.42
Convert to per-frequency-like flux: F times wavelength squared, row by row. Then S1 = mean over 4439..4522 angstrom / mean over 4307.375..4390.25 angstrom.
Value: 1.3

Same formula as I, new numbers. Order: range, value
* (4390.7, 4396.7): 3.2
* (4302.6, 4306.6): 2.01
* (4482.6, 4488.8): 3.44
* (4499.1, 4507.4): 3.62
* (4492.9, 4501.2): 3.4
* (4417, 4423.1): 3.33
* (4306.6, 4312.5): 1.9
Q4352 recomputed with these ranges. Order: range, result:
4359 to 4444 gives 3.04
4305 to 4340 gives 2.69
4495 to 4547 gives 3.44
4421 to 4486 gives 3.25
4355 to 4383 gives 3.01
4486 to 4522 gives 3.5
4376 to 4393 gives 2.74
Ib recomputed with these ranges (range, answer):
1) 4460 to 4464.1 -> 3.14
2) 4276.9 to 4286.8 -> 2.72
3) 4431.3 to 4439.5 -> 3.11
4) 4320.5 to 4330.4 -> 2.82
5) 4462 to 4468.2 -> 3.25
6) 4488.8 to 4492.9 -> 3.31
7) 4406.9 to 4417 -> 3.09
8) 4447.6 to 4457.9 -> 3.21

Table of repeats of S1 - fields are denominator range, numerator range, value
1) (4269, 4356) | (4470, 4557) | 1.43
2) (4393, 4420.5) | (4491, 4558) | 1.15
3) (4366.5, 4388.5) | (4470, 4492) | 1.26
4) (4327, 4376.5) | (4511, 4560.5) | 1.24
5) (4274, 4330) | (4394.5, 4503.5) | 1.39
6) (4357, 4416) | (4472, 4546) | 1.21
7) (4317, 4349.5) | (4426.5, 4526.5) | 1.24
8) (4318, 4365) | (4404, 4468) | 1.13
